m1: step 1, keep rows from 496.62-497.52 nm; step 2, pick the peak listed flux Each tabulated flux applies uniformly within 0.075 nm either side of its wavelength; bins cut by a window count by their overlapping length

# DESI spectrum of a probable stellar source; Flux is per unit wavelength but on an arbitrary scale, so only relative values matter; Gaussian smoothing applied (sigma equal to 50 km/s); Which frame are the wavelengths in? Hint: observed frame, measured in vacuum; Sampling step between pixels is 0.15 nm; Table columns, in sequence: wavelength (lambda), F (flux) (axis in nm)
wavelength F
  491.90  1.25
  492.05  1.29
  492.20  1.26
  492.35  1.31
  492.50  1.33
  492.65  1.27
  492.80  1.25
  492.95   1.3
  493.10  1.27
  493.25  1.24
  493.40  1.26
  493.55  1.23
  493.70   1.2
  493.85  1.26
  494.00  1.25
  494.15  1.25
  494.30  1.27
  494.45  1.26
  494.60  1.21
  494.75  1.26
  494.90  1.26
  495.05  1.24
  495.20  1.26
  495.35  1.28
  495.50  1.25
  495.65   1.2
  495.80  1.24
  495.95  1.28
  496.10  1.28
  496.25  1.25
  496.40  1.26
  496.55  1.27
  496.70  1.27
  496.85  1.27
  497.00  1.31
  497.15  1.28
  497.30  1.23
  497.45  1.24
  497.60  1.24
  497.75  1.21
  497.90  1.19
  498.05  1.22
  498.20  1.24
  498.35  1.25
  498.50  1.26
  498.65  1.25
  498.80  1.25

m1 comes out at 1.31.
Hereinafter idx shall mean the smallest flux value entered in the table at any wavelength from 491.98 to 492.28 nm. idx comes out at 1.26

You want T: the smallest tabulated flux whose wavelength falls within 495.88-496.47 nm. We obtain 1.25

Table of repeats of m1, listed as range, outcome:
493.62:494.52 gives 1.27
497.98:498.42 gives 1.25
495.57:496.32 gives 1.28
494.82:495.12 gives 1.26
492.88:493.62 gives 1.3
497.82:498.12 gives 1.22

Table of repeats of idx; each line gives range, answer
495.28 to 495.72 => 1.2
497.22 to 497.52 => 1.23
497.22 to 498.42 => 1.19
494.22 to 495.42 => 1.21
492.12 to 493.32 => 1.24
